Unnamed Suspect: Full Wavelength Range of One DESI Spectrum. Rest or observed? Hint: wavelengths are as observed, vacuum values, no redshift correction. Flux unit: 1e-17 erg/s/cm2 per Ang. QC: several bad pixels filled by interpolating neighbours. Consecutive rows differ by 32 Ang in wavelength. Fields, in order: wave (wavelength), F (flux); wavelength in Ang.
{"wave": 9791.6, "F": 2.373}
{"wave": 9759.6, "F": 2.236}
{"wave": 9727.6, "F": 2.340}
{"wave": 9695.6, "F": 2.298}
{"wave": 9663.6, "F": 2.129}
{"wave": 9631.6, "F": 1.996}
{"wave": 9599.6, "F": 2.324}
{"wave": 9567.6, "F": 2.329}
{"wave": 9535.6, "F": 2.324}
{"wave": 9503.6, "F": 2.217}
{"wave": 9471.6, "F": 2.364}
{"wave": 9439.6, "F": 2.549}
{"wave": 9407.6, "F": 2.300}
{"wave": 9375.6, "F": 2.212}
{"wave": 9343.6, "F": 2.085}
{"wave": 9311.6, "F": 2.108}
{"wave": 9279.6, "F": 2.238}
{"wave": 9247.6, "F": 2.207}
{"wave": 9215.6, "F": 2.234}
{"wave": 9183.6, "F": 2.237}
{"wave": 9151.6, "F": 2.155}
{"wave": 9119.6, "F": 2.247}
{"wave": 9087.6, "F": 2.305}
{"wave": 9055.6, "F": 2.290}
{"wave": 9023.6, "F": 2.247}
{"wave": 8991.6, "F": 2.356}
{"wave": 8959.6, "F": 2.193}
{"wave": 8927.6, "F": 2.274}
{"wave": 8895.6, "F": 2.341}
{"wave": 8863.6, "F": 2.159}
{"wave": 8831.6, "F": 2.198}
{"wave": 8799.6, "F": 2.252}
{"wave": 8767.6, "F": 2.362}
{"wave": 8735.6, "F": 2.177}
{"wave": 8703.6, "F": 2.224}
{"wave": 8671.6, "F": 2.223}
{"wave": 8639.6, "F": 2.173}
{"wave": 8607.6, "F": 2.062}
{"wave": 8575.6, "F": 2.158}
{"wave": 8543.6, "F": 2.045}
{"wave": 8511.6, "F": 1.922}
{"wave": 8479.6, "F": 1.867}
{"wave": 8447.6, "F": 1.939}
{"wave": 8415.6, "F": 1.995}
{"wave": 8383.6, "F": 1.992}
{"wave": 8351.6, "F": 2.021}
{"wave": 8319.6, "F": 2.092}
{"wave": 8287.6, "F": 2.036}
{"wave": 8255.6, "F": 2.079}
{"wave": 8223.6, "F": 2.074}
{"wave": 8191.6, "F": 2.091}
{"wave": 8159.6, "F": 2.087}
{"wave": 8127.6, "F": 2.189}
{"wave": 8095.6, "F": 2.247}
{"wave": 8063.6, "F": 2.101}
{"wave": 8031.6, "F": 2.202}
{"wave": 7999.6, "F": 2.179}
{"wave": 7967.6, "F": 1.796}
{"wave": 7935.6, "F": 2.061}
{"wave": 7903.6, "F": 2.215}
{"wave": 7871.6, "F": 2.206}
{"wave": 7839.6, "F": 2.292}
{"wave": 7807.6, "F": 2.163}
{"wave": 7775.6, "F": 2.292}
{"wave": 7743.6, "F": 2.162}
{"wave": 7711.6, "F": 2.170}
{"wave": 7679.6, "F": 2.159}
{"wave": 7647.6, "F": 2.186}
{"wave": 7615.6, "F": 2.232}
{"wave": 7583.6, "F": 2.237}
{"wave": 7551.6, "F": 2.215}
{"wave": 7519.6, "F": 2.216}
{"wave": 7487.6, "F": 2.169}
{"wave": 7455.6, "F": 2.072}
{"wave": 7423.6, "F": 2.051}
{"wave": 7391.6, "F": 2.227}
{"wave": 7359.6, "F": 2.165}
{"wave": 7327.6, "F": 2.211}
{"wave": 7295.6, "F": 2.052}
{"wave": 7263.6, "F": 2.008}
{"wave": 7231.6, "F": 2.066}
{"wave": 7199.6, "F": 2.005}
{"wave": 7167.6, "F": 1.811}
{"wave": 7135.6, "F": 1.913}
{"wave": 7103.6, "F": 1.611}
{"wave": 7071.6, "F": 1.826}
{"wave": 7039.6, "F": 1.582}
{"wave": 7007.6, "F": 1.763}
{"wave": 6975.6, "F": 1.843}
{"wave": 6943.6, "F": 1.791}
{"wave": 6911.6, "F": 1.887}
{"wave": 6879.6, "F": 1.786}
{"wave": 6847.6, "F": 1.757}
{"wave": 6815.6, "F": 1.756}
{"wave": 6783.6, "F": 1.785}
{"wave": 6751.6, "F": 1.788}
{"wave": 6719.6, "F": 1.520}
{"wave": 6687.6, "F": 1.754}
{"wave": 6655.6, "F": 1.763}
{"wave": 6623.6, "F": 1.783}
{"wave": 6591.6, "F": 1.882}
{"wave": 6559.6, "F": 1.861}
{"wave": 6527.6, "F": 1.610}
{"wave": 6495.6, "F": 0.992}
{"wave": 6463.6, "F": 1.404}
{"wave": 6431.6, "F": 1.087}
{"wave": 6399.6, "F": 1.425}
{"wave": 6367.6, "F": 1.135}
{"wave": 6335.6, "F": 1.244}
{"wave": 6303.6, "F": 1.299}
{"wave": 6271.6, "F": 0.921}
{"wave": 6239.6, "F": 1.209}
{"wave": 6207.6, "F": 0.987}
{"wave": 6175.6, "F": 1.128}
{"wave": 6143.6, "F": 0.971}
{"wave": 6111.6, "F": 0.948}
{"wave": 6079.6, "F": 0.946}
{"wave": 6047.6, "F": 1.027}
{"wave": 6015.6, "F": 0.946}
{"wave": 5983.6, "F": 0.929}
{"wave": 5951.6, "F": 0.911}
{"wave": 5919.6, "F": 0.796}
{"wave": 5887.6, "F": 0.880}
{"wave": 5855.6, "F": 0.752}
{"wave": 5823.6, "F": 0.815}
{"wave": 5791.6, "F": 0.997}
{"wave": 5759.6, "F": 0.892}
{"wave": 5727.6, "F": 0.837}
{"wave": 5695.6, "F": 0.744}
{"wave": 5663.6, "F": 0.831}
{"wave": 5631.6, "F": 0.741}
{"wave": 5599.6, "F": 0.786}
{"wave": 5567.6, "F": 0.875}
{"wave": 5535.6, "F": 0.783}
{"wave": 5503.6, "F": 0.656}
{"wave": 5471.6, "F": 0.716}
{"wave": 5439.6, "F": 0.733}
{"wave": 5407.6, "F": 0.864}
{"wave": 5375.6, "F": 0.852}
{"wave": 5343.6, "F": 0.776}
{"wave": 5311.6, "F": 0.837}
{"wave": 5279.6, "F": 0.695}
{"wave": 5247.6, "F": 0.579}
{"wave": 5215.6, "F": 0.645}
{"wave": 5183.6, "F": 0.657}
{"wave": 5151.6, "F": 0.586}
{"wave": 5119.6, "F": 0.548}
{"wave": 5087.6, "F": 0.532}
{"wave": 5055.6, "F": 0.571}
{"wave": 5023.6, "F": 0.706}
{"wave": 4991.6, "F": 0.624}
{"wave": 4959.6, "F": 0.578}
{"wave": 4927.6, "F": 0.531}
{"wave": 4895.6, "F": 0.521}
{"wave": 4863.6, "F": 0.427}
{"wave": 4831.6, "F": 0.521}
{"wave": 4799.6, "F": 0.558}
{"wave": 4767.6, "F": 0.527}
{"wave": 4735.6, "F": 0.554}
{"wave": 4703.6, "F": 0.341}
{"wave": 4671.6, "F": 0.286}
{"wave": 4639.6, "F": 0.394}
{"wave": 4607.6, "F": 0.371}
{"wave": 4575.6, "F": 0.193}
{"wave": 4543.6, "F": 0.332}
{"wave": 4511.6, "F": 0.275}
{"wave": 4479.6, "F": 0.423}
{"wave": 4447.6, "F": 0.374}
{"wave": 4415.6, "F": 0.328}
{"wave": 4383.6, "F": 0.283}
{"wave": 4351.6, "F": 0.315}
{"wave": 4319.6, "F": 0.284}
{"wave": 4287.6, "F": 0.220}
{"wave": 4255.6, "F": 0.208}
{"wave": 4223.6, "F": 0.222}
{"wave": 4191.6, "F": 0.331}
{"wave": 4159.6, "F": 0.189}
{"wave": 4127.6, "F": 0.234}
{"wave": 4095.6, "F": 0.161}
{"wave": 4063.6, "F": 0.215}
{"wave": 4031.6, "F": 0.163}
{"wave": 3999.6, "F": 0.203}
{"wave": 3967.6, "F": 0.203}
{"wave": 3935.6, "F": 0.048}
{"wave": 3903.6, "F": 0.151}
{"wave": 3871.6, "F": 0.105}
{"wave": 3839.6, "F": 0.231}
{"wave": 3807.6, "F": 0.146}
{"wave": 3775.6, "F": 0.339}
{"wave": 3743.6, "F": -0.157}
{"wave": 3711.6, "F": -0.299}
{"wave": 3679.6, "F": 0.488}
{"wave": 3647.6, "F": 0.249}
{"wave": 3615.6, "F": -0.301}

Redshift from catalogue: 0.64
